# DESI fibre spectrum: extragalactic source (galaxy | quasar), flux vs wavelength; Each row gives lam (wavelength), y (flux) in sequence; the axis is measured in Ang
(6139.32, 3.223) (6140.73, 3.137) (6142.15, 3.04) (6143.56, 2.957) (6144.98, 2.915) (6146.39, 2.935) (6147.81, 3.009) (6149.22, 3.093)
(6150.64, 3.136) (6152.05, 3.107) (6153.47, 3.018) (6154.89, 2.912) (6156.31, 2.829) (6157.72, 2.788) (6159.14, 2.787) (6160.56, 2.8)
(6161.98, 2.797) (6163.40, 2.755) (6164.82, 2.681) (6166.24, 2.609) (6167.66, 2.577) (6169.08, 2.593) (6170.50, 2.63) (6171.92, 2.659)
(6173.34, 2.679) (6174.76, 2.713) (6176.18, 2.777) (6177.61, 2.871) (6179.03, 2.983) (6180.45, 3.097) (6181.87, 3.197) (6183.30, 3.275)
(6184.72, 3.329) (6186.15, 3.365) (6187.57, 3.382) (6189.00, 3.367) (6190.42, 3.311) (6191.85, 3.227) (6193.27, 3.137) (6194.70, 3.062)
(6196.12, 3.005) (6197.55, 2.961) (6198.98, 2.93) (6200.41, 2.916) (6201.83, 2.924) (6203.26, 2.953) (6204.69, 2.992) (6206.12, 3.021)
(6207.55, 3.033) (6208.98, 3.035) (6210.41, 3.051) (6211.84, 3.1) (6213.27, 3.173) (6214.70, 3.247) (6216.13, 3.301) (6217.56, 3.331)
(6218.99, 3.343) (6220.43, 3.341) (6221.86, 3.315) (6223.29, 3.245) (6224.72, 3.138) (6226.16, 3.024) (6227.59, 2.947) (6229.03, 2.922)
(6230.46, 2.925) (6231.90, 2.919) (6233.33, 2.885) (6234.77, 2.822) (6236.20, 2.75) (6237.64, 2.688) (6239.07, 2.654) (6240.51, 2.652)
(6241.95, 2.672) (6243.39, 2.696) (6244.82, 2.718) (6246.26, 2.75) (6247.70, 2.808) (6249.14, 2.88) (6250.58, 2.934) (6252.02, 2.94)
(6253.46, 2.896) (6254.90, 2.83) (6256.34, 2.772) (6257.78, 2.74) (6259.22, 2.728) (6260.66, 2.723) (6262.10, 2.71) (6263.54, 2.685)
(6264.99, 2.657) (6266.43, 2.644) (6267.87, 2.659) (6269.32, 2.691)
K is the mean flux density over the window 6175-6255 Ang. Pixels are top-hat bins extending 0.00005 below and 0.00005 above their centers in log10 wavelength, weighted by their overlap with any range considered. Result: 3.02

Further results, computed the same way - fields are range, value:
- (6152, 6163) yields 2.86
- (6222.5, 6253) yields 2.86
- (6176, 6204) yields 3.11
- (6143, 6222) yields 3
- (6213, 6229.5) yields 3.2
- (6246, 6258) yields 2.85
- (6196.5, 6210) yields 2.97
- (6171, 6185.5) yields 2.95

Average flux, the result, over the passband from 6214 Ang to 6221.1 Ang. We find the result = 3.31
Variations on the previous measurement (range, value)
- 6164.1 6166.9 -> 2.65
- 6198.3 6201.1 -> 2.92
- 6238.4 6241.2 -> 2.65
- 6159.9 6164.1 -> 2.78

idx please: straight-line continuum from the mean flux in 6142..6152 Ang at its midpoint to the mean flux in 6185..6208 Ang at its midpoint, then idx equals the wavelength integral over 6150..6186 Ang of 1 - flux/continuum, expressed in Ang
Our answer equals 2.17 Ang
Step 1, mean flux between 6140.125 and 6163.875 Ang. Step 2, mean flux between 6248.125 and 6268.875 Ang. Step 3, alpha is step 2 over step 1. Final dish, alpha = 0.94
